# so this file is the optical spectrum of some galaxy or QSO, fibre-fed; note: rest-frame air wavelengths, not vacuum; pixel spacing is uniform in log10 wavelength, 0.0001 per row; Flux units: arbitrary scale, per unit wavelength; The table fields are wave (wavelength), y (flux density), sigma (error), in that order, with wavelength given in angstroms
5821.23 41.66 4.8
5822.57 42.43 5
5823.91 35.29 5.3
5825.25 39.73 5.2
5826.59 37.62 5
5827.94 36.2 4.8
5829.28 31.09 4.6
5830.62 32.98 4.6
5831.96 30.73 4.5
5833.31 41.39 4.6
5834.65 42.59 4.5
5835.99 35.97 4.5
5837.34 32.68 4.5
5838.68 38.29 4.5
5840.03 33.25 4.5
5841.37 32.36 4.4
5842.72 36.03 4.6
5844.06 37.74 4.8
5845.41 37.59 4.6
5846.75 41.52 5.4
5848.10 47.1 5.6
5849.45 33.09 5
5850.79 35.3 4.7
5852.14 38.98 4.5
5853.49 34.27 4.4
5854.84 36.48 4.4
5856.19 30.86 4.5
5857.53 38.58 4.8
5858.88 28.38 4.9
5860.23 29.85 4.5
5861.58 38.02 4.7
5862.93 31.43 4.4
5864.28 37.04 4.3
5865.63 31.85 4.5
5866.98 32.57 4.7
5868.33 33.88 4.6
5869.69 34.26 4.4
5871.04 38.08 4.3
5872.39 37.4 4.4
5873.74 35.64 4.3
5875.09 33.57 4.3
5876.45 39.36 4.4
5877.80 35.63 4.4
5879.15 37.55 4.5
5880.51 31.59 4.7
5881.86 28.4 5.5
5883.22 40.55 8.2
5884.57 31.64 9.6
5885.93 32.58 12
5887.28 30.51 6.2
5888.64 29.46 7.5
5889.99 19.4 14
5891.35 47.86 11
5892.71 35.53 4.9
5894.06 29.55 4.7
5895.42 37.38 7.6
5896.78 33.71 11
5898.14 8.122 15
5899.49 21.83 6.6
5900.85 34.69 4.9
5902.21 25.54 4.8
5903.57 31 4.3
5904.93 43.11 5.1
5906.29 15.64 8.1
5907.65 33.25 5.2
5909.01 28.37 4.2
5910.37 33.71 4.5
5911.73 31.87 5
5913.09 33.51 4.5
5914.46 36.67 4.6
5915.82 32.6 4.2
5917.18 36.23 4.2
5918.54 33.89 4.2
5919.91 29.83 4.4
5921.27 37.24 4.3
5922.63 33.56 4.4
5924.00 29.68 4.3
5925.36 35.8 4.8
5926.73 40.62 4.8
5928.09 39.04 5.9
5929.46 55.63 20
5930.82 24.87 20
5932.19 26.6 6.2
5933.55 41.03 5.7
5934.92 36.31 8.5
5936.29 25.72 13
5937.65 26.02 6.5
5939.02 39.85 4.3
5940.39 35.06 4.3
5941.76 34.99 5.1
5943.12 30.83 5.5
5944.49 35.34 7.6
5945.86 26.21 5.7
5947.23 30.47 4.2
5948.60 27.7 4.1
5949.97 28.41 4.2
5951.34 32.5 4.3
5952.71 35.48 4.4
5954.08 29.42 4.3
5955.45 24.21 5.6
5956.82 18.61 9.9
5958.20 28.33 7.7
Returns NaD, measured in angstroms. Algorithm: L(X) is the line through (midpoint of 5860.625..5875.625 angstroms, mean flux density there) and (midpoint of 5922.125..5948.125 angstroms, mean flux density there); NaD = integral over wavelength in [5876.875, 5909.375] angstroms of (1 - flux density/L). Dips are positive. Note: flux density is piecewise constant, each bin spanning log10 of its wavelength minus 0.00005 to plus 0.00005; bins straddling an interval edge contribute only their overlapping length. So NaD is 3.3 angstroms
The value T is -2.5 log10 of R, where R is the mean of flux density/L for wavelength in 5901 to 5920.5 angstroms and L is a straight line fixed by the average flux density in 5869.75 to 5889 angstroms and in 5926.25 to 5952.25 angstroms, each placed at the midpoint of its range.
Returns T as 0.069 mag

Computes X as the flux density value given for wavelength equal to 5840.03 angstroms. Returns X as 33.25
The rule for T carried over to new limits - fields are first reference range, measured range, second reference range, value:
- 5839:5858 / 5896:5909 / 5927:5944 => 0.28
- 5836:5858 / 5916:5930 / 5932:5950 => -0.12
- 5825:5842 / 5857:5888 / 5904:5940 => 0.02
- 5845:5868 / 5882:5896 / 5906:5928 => 0.03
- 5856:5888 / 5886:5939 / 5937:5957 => 0.00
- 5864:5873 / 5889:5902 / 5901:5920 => 0.12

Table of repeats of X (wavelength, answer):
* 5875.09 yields 33.57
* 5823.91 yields 35.29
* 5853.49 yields 34.27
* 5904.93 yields 43.11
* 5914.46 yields 36.67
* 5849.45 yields 33.09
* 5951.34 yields 32.5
